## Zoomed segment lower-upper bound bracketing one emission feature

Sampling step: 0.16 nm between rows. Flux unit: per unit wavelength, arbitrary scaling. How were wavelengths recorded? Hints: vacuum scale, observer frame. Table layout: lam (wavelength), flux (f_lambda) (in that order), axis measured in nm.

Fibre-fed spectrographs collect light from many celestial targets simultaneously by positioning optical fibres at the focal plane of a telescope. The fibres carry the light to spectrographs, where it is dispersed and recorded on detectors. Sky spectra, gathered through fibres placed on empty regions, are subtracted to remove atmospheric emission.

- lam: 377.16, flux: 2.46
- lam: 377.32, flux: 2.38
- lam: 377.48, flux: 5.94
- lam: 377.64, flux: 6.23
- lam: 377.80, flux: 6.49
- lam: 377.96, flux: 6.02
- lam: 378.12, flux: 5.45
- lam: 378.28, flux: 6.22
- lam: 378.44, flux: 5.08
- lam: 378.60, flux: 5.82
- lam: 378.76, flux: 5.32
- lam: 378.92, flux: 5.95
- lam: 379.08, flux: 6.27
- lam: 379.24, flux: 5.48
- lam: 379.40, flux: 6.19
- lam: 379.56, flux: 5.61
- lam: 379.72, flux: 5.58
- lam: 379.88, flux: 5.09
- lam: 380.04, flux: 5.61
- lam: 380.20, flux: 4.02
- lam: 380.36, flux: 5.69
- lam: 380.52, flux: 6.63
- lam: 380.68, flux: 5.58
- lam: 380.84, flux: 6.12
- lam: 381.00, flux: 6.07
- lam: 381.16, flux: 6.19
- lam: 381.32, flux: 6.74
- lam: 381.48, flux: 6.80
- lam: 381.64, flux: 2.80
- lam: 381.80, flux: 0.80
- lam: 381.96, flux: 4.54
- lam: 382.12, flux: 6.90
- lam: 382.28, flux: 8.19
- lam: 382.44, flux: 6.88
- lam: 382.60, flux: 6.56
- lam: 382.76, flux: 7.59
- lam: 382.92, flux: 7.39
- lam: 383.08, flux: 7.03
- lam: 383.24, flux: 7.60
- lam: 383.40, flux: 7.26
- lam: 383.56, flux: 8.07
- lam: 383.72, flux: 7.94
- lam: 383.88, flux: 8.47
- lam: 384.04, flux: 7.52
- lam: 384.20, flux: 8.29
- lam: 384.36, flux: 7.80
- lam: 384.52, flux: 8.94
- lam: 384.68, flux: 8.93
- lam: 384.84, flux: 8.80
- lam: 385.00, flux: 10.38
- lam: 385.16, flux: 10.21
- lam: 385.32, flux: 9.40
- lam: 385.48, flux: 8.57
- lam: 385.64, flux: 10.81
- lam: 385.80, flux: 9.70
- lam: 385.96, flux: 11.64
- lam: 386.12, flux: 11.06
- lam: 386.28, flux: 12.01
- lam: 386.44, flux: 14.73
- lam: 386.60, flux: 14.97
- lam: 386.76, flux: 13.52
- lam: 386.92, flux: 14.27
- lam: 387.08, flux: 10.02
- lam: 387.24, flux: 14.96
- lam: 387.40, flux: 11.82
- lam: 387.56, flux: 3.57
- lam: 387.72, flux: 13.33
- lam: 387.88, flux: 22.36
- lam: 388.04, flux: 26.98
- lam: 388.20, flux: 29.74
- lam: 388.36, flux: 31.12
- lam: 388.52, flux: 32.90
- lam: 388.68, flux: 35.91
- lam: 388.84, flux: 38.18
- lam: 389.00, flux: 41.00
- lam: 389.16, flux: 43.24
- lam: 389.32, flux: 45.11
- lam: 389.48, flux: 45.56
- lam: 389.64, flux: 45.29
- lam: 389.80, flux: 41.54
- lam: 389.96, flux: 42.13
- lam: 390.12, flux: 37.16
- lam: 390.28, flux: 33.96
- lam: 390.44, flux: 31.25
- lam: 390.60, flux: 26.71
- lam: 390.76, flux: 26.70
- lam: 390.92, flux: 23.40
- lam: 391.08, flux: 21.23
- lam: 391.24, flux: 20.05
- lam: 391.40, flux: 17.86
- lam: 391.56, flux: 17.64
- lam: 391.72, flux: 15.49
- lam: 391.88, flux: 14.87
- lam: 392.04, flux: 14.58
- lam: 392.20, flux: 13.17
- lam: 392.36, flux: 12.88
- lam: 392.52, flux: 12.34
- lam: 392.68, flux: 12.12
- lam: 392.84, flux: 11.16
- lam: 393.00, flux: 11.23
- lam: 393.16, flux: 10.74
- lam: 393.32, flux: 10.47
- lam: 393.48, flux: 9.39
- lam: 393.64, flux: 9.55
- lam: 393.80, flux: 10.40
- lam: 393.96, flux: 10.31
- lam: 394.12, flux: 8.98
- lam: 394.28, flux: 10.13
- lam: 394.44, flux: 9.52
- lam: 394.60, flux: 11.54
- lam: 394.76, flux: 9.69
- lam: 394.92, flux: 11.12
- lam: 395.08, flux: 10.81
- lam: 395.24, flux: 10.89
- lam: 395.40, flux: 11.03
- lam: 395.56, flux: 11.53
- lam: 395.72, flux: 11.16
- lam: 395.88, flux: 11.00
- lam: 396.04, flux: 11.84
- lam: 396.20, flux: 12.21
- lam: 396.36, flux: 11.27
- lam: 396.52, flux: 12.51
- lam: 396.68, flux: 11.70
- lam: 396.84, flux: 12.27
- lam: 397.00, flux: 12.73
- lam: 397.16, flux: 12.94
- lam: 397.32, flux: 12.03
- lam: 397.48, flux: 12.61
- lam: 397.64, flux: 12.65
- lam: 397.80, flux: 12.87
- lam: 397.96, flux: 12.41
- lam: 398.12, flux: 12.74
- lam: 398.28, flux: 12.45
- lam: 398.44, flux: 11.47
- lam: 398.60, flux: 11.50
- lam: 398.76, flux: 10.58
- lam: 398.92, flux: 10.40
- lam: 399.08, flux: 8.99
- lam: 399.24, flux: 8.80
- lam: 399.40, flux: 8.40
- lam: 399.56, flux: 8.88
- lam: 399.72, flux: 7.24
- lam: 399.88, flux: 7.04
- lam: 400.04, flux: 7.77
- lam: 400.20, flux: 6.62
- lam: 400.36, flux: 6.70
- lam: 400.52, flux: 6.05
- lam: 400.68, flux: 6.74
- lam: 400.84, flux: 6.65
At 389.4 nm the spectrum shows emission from Lyman alpha 1216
